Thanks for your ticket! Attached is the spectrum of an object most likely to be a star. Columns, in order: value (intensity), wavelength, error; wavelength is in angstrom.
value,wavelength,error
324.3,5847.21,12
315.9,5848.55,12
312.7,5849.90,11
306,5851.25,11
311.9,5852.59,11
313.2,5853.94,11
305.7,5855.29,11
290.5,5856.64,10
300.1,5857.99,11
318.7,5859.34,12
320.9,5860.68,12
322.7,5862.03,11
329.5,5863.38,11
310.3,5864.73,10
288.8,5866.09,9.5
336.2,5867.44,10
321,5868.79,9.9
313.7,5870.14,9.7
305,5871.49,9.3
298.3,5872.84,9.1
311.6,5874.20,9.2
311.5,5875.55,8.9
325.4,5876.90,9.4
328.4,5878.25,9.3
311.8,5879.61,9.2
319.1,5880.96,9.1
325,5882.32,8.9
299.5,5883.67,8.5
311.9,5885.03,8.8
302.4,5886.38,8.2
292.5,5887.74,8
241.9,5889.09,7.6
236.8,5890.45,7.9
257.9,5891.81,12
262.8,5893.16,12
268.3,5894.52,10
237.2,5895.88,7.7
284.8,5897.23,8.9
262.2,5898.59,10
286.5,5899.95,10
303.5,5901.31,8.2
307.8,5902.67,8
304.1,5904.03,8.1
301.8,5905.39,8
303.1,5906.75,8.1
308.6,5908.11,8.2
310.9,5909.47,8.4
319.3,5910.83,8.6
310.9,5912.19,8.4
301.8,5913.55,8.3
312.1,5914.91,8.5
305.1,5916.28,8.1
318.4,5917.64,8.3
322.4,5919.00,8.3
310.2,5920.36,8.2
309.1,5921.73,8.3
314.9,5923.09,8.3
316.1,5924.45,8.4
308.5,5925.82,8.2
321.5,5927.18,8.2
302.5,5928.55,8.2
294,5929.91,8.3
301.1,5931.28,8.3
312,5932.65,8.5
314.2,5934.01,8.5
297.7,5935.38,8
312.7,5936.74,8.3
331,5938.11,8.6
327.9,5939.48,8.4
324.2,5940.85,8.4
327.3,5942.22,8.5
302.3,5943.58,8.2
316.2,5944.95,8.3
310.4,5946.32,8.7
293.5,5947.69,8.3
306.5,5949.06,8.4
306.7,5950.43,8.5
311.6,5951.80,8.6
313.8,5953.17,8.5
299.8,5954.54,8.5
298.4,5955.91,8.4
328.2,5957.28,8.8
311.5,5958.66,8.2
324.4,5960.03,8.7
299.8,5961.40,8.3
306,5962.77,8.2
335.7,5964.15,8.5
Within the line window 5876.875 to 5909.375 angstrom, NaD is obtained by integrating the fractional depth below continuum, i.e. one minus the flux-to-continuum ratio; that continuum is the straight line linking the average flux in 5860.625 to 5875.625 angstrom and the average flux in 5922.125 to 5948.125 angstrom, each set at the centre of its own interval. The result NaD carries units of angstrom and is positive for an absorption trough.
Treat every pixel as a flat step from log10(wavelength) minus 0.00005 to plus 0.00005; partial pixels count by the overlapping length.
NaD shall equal 2.34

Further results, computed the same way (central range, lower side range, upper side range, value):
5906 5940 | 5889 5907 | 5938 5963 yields -2.1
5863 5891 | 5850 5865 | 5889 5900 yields -2.1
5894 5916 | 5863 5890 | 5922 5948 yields 1.0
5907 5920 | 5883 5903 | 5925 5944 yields -0.8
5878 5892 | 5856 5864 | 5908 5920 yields 0.9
